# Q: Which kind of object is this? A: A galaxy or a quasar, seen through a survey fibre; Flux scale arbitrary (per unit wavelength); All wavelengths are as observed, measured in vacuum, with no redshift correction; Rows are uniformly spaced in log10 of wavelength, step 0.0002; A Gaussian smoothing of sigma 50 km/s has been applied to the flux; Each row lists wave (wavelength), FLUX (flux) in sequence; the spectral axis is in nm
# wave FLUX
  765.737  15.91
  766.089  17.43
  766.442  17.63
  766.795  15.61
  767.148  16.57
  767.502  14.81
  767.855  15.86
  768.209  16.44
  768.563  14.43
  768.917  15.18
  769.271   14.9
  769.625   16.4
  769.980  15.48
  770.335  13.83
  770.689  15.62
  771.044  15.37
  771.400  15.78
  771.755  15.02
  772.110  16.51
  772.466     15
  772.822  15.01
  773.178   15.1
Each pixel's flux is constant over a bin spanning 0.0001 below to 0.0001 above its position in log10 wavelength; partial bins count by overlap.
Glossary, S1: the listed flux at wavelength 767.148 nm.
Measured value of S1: 16.57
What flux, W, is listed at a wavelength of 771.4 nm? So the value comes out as 15.78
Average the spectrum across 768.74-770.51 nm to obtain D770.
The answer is 15.2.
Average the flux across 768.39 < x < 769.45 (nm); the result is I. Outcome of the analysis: 14.8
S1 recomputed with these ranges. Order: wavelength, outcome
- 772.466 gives 15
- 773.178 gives 15.1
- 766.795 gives 15.61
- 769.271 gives 14.9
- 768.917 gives 15.18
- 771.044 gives 15.37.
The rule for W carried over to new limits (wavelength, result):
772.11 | 16.51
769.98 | 15.48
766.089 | 17.43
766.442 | 17.63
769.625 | 16.4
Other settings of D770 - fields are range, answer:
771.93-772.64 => 15.8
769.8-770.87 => 15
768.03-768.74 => 15.4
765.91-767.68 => 16.4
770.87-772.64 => 15.5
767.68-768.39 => 16.1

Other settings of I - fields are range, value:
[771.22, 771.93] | 15.4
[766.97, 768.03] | 15.7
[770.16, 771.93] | 15.1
